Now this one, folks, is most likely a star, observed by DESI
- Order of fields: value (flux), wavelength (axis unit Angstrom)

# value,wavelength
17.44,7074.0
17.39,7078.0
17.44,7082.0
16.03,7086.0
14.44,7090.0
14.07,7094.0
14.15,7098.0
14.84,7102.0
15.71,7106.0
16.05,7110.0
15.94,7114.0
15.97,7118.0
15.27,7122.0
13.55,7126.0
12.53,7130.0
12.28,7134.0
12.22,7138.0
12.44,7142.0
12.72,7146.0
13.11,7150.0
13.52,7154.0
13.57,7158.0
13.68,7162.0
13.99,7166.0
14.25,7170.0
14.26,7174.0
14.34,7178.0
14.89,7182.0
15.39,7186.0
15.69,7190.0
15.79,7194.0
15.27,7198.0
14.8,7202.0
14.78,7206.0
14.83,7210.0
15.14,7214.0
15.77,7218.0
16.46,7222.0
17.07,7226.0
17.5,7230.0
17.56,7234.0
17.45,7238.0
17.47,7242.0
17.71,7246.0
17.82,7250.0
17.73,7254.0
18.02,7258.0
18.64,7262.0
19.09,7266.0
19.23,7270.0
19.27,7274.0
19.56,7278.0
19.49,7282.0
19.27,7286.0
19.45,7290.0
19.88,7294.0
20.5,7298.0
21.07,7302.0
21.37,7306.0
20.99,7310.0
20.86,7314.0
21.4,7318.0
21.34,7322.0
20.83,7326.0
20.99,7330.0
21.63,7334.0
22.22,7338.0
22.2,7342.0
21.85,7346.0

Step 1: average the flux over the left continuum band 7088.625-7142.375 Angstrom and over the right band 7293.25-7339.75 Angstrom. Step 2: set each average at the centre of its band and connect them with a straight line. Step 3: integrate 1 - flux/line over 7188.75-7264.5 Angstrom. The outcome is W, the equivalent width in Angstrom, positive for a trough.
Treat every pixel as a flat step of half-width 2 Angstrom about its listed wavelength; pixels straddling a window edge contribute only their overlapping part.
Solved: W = 6.1 Angstrom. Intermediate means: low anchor 14.3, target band 16.6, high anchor 21.1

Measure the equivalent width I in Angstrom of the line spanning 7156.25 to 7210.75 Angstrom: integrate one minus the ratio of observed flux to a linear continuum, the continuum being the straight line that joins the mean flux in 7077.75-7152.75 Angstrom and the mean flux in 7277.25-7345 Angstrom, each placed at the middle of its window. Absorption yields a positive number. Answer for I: 6.5 Angstrom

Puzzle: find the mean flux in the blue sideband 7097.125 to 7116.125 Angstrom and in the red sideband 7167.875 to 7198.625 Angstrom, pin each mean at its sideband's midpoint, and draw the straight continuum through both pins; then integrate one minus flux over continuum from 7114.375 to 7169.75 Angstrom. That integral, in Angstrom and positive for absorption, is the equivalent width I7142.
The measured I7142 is 6.0 Angstrom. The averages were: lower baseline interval 15.4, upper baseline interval 15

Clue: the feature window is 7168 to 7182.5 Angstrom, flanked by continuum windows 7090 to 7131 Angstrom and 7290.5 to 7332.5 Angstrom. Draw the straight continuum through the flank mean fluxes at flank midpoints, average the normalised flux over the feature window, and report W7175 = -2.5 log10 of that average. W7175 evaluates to 0.17 mag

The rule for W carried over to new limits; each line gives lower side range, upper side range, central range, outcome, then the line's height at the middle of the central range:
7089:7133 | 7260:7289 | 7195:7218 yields 3.0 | 17.4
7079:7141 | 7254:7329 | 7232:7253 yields 1.1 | 18.5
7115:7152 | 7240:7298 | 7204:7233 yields 1.4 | 16.8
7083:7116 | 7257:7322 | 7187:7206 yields 2.5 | 17.6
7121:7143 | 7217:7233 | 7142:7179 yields 1.4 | 14.2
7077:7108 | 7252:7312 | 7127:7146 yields 4.6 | 16.4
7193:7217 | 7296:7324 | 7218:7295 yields -1.1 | 18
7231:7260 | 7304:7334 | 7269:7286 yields -0.2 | 19.2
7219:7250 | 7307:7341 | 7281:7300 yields 0.1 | 19.8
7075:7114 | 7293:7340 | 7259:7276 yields 0.8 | 19.9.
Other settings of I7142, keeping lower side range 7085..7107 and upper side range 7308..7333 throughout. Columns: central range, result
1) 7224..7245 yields 1.4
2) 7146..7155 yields 1.7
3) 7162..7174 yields 2.0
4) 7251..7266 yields 0.9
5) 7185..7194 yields 0.9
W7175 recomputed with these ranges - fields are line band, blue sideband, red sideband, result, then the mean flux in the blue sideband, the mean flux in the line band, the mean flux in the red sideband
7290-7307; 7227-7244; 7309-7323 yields -0.009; 17.5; 20.5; 21.1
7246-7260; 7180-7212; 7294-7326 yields 0.014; 15.2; 17.8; 21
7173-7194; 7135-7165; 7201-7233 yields -0.041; 13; 15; 15.9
